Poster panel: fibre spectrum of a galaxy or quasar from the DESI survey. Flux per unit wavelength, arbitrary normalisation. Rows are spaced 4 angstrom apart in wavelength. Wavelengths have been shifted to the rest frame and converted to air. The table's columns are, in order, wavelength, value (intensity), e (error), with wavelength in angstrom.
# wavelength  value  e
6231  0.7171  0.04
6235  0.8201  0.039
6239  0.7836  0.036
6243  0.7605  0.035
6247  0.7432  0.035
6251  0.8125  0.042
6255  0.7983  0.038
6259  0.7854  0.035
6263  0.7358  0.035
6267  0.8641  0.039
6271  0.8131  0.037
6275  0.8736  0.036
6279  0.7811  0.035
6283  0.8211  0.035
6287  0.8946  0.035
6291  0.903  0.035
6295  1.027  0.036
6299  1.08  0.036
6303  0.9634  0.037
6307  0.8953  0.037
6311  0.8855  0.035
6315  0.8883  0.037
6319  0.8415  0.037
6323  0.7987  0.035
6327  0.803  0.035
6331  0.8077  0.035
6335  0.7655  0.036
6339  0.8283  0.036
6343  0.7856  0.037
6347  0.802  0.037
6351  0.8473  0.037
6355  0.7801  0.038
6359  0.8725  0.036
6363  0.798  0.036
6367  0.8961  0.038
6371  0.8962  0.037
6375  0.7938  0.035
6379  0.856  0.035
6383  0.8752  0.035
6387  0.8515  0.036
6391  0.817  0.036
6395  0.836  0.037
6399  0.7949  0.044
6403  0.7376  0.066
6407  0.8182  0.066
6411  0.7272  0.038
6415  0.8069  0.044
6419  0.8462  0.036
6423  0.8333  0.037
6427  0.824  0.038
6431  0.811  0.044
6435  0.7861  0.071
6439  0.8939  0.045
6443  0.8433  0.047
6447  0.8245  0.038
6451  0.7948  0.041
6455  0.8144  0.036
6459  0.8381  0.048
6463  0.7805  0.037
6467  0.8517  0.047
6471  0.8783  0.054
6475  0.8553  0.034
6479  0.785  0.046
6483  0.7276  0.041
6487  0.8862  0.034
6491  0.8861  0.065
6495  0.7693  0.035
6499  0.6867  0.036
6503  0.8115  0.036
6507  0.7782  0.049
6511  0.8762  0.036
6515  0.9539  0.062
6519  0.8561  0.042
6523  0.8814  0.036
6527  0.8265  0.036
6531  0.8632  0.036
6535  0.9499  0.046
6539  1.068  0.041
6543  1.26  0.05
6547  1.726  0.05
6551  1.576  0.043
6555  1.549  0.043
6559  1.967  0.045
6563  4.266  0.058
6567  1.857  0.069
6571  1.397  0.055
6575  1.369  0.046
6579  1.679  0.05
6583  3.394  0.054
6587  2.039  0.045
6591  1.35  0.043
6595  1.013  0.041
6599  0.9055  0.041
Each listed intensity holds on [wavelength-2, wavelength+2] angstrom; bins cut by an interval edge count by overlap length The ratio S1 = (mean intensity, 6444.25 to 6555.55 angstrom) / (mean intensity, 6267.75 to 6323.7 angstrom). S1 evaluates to 1.05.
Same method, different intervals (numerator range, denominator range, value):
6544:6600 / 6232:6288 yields 2.33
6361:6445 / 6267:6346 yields 0.95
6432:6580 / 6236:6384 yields 1.32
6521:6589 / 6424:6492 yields 2.04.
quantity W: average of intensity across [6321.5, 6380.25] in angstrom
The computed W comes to 0.822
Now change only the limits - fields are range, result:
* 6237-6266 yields 0.777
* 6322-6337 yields 0.793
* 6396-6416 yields 0.778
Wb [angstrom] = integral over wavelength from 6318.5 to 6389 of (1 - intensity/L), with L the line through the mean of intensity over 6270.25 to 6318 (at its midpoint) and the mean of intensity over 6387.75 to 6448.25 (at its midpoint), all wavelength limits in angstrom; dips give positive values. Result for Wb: 2.6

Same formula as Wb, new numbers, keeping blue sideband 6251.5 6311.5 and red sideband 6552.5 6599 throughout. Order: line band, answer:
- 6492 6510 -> 9.64 angstrom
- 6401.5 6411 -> 3.98 angstrom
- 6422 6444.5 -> 9.34 angstrom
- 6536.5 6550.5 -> 3.55 angstrom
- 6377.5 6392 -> 4.59 angstrom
